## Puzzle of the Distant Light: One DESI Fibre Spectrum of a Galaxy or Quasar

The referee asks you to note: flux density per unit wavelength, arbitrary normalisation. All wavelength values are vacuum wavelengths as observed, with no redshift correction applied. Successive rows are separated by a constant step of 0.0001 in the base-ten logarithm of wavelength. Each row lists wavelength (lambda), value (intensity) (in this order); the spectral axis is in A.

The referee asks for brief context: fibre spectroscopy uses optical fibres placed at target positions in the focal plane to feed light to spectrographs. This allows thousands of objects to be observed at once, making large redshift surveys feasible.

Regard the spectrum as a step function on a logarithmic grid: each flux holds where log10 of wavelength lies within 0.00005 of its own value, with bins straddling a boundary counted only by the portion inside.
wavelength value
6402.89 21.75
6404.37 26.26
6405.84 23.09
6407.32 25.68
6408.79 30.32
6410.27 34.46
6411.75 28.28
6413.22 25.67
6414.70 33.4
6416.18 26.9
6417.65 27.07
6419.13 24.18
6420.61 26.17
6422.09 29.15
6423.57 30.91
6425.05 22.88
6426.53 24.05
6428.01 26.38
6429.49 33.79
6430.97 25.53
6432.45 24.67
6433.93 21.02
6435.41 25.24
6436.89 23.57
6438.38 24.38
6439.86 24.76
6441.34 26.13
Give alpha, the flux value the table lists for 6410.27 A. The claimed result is 34.46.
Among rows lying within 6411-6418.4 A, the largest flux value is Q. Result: 33.4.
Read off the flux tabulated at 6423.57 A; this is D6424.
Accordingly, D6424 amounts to 30.91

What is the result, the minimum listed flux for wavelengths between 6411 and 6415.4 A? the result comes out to 25.67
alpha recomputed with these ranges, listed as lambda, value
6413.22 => 25.67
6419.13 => 24.18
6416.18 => 26.9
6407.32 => 25.68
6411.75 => 28.28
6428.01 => 26.38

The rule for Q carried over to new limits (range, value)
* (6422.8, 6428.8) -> 30.91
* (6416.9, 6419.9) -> 27.07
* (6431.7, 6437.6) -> 25.24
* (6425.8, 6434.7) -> 33.79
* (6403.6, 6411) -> 34.46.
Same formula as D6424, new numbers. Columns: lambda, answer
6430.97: 25.53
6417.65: 27.07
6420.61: 26.17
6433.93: 21.02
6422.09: 29.15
